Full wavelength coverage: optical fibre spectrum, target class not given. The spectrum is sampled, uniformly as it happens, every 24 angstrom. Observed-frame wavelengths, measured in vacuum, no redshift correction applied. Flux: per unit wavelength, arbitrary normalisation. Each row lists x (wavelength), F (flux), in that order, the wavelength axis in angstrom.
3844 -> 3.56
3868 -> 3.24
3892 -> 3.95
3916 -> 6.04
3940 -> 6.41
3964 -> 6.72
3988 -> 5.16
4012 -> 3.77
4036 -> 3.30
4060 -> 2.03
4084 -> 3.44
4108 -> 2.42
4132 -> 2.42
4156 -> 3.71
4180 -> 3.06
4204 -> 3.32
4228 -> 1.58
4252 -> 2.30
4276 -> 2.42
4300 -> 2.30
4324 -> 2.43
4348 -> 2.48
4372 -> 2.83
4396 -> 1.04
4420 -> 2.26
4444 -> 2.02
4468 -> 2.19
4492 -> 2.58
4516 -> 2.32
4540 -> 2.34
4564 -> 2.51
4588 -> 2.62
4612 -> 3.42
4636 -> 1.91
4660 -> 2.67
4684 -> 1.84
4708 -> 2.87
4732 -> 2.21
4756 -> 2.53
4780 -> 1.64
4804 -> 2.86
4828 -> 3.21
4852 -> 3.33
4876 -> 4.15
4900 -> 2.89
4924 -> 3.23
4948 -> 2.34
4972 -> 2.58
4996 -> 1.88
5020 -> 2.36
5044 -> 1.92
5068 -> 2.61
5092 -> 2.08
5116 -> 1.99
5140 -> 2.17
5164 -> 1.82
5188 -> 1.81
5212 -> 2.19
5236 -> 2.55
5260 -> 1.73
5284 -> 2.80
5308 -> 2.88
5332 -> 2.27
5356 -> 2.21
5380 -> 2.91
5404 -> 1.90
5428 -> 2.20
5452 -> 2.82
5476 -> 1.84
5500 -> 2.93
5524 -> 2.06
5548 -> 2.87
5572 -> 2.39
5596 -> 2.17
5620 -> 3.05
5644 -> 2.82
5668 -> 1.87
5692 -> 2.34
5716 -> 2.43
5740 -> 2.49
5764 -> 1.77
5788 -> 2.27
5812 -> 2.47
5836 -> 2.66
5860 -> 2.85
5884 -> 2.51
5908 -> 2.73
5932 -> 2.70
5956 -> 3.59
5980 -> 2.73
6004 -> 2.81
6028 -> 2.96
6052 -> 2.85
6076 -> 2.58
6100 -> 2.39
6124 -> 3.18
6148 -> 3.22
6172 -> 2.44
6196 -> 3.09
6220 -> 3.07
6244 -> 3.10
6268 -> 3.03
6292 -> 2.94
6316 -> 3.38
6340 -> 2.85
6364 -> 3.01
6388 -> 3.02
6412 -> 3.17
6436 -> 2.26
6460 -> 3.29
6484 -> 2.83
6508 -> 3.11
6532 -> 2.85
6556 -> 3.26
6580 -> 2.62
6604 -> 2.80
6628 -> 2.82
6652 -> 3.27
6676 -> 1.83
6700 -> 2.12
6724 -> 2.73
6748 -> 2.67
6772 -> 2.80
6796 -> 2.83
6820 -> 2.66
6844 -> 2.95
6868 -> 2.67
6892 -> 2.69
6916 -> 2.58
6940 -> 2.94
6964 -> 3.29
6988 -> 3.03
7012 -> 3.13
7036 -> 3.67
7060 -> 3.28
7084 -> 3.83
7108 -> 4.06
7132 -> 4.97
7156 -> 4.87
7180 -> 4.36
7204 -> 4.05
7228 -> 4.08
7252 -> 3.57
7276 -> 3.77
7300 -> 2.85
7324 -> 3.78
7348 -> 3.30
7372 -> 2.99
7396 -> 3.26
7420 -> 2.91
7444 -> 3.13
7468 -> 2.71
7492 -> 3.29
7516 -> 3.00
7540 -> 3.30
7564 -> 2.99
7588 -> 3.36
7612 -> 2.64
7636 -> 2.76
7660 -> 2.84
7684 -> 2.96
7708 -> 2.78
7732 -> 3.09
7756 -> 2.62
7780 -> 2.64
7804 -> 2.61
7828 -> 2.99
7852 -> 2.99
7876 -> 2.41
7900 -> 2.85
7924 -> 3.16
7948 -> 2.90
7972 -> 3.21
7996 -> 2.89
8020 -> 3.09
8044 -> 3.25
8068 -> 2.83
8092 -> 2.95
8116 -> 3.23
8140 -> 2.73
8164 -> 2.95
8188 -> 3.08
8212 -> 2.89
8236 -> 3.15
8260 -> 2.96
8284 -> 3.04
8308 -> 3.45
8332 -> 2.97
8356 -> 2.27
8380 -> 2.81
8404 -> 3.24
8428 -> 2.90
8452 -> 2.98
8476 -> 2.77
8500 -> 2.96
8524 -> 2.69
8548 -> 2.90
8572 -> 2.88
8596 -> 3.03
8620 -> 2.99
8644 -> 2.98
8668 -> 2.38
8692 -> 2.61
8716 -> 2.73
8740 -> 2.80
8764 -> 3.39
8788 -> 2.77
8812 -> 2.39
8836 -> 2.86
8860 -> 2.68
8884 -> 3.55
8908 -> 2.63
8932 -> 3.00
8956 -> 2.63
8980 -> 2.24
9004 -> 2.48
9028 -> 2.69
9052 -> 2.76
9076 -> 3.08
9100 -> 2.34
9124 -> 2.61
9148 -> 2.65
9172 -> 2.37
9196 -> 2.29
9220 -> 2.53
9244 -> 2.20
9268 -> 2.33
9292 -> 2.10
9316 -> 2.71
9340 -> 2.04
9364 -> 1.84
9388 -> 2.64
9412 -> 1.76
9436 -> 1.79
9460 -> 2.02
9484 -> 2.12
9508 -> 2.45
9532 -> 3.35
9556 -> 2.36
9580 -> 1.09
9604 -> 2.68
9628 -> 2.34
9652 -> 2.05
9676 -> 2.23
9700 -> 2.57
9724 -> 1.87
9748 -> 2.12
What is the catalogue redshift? 1.553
